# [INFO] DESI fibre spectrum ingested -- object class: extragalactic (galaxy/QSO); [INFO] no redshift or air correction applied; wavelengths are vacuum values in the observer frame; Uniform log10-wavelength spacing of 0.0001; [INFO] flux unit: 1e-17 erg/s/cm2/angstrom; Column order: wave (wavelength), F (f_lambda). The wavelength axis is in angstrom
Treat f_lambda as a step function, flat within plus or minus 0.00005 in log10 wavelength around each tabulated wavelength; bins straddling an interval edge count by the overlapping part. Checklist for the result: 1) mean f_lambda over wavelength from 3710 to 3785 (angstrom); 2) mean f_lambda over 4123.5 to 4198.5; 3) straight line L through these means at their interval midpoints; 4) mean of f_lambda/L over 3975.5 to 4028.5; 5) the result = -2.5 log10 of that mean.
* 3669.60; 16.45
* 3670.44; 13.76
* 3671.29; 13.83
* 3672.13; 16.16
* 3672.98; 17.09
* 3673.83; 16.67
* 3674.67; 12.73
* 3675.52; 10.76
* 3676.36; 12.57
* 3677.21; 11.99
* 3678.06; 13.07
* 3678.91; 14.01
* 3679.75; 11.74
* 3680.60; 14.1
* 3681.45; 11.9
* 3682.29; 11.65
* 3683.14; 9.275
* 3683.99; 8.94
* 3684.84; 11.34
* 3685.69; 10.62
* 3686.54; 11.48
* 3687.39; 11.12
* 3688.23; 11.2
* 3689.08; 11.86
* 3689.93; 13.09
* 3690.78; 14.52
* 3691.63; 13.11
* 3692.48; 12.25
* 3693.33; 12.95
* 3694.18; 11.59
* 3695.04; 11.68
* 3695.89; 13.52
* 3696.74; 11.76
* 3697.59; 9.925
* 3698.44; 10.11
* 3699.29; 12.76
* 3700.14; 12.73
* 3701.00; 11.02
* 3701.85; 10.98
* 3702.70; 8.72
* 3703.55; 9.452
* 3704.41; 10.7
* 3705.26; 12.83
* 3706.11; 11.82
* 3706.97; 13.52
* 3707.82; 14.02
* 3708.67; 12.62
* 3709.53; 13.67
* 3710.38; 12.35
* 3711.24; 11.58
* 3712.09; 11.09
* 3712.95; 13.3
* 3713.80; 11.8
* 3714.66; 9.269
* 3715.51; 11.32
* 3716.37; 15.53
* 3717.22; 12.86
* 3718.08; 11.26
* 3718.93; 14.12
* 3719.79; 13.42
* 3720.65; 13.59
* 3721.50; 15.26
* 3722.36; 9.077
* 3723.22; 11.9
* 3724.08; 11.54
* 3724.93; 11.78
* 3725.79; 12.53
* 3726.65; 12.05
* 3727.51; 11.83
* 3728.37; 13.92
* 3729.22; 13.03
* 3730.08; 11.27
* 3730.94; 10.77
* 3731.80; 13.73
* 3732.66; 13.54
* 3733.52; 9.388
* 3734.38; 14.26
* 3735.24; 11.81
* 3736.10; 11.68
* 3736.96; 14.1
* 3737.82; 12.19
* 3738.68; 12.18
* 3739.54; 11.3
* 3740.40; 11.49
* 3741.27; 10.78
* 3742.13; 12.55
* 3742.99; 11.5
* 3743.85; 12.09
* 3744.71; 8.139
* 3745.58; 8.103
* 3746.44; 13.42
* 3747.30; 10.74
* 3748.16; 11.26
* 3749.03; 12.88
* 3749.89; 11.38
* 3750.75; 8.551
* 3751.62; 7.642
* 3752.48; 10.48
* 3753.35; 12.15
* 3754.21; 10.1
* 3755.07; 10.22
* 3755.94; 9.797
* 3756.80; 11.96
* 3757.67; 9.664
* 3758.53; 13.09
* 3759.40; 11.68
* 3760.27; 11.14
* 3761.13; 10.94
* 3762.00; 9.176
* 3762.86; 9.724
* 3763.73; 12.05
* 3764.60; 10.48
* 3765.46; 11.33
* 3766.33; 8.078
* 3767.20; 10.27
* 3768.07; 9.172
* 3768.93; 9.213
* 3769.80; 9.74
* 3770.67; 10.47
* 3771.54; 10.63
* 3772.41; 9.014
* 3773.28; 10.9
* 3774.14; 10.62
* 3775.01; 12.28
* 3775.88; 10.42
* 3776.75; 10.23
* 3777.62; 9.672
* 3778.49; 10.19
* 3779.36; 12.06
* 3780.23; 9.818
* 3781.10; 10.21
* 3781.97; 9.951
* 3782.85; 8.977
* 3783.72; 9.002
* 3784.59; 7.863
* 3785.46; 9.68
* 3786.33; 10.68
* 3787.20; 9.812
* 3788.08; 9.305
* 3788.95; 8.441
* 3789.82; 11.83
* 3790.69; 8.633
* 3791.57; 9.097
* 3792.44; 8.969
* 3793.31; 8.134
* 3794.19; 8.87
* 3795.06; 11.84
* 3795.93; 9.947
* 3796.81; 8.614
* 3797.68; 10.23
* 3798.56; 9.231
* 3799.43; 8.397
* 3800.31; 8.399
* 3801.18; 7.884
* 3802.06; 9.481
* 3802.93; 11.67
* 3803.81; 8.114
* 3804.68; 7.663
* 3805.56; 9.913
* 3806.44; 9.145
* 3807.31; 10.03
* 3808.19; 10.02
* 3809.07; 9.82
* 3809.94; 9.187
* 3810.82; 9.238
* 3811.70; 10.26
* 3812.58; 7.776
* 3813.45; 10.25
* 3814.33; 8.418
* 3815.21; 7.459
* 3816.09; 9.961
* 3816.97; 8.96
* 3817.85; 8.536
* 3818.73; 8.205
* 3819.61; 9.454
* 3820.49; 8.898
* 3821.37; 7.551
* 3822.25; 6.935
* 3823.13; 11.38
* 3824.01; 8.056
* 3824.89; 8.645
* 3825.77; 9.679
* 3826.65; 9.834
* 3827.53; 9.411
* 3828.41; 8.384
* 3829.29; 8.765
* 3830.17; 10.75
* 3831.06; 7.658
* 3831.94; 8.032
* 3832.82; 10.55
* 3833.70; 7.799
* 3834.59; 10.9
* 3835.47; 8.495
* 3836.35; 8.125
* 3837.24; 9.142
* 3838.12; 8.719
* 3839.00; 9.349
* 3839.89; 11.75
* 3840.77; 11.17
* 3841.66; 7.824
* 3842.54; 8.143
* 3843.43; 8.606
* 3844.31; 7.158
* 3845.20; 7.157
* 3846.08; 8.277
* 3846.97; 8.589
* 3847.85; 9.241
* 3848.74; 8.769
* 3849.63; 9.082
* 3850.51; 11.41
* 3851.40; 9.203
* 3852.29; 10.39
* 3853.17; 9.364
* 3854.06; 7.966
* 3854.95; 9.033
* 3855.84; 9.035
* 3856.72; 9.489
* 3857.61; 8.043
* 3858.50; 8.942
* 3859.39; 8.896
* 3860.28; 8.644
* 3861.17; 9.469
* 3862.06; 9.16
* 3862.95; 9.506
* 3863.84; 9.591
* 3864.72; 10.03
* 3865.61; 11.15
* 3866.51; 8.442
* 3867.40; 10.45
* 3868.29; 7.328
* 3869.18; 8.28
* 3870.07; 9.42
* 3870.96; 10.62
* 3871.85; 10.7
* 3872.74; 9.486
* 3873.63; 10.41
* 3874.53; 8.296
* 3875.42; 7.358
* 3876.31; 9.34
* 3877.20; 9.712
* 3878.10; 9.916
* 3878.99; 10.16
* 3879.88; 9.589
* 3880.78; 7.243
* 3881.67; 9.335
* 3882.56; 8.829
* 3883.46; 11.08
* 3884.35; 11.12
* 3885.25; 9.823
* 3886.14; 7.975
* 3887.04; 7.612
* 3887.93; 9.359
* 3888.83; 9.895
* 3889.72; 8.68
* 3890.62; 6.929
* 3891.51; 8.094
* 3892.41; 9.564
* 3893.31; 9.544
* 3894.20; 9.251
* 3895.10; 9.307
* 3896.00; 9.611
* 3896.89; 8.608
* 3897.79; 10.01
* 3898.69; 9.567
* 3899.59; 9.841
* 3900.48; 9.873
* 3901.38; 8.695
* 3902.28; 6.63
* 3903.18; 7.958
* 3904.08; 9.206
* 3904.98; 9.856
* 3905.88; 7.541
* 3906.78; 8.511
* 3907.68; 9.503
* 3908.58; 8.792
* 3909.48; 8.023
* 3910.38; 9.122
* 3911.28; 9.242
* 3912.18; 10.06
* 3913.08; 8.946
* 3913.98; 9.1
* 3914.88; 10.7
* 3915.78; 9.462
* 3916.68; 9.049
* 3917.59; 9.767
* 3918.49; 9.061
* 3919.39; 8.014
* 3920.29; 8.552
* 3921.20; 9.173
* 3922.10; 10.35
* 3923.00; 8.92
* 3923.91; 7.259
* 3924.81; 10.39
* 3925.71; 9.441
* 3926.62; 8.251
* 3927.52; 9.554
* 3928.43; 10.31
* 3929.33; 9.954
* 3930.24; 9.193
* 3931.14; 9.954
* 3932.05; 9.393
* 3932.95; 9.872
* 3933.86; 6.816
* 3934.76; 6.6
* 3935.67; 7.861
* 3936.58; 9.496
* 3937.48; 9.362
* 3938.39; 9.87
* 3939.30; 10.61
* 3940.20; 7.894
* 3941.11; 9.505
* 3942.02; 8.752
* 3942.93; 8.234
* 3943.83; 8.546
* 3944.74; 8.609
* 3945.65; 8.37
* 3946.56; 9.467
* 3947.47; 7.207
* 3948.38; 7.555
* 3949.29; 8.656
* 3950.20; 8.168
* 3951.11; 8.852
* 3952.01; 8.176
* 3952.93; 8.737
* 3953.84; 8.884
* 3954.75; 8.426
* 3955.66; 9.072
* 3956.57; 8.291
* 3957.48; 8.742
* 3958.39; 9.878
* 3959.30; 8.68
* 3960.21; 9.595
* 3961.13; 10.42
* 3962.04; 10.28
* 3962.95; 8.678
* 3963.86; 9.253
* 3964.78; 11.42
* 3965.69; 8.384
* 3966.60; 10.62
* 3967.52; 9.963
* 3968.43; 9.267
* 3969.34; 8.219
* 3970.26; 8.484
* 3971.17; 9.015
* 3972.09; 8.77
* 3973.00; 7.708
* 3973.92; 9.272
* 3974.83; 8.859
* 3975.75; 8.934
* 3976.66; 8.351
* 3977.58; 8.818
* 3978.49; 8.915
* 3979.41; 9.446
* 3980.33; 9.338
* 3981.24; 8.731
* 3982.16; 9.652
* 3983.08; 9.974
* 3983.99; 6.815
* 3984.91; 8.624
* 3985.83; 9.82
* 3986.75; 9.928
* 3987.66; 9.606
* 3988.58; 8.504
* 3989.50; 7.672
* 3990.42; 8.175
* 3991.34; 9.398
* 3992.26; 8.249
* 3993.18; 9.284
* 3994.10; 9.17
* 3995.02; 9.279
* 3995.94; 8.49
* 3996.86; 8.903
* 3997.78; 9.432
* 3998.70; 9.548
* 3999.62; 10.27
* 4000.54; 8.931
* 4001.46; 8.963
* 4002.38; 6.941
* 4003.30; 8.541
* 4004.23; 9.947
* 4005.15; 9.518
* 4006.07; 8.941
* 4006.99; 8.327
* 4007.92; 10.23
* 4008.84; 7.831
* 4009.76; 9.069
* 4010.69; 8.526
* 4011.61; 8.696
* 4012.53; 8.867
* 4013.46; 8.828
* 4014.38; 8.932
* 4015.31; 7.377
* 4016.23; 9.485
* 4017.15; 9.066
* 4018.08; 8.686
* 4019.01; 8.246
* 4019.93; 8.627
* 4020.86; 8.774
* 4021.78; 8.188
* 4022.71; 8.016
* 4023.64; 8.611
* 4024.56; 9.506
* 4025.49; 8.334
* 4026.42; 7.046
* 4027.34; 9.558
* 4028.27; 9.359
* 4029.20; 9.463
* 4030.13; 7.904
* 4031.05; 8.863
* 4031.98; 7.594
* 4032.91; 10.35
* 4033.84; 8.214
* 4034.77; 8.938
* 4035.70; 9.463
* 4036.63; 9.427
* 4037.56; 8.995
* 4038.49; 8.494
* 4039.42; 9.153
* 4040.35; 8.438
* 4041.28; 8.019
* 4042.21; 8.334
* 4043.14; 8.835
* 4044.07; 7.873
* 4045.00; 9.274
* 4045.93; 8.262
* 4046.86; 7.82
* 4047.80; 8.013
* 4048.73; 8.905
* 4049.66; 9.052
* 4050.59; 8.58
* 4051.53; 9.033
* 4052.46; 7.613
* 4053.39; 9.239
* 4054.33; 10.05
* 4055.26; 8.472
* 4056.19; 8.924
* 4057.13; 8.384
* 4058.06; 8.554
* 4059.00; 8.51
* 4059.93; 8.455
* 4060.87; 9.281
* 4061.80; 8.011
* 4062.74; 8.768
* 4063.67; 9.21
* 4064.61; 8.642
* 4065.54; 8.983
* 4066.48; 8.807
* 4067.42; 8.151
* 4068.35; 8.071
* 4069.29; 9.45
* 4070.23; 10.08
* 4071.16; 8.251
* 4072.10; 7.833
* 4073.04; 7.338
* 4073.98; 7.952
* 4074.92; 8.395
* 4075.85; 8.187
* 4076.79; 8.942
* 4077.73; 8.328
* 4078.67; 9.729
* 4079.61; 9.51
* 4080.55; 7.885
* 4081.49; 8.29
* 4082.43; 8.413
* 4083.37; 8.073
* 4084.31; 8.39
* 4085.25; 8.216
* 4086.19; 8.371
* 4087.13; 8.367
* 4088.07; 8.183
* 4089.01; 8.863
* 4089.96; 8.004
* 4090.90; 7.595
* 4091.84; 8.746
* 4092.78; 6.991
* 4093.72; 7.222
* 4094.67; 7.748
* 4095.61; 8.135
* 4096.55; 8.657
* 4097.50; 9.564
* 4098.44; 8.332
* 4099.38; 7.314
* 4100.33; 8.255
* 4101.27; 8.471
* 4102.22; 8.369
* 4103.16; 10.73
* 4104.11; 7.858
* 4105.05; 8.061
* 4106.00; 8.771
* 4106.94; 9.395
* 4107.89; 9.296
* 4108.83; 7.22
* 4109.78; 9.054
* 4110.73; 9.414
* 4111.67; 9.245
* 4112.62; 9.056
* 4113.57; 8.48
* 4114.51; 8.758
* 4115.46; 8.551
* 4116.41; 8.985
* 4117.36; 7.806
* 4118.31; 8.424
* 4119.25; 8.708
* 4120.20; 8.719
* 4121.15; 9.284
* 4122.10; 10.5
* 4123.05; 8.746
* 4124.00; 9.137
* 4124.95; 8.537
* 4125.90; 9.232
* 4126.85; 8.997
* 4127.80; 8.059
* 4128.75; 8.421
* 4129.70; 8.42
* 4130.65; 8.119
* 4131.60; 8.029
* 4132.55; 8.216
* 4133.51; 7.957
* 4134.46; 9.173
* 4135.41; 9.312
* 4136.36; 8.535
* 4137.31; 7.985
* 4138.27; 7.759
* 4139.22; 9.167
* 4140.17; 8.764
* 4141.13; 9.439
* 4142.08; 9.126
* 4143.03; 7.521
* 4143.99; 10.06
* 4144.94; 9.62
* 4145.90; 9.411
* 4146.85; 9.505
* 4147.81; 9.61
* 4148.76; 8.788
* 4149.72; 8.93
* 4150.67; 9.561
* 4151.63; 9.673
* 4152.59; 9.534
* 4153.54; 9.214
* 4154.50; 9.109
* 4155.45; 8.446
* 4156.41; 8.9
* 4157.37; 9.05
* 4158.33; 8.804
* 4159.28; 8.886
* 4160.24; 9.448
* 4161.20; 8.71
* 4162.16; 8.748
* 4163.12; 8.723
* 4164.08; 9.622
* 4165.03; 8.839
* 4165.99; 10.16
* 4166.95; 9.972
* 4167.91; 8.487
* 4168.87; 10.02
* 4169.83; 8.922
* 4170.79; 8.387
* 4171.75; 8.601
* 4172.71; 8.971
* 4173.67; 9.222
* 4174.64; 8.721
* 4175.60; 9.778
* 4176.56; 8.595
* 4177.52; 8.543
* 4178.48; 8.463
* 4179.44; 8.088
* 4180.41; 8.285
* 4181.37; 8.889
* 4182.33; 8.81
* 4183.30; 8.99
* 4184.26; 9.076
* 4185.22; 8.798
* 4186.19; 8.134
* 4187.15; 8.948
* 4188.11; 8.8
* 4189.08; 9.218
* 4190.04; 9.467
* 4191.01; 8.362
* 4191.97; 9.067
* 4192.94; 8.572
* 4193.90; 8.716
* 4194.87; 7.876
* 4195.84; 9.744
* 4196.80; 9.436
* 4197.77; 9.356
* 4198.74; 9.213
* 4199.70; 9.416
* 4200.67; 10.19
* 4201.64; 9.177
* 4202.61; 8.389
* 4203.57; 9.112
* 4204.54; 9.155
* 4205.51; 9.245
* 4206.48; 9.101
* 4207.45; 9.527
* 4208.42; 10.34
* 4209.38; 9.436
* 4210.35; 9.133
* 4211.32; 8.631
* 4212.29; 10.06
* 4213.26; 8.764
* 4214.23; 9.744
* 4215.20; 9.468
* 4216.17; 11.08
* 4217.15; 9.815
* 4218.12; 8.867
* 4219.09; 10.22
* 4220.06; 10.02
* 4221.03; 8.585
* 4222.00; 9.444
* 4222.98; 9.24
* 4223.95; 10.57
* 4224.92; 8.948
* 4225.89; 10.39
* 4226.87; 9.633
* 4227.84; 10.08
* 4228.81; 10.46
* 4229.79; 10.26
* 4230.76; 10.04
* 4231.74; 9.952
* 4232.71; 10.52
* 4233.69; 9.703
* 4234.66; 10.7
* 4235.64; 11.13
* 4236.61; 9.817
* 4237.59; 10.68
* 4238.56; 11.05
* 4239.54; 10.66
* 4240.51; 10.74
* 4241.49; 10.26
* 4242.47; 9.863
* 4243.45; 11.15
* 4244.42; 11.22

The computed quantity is 0.11 mag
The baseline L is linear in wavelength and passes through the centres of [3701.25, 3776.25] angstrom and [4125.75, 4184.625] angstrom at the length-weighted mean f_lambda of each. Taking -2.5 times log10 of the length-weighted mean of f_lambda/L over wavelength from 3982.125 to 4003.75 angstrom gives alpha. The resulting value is 0.11 mag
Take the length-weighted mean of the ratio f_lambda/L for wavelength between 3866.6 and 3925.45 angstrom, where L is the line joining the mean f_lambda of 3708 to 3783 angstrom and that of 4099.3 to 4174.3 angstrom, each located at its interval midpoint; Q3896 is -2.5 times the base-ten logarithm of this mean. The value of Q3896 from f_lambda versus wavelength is 0.14 mag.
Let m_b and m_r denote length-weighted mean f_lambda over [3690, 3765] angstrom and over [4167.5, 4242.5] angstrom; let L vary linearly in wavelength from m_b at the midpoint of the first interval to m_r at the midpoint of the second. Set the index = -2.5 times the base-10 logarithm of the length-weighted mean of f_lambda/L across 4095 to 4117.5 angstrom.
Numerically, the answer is 0.14 mag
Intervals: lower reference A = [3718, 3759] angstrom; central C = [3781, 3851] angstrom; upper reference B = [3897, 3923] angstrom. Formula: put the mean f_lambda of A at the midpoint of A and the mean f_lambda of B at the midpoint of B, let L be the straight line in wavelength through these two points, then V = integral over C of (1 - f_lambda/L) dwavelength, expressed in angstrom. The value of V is 9.0 angstrom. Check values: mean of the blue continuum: 11.7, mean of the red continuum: 9.08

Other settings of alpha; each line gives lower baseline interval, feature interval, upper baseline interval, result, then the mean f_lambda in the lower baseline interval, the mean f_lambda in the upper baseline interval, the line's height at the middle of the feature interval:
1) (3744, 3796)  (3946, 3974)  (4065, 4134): 0.03 mag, 10.2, 8.53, 9.23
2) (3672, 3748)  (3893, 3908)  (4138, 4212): 0.20 mag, 12.1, 9.05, 10.9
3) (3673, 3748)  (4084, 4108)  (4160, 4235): 0.18 mag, 12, 9.28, 9.86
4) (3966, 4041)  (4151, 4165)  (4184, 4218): 0.01 mag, 8.87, 9.21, 9.14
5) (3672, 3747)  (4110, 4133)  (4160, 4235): 0.11 mag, 12.1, 9.28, 9.72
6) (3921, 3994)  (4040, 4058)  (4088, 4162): 0.03 mag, 8.97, 8.73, 8.84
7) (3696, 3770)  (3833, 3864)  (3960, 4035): 0.15 mag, 11.5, 8.93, 10.4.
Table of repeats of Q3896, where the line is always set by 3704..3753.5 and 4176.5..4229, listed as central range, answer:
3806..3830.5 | 0.25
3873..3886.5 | 0.18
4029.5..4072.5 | 0.16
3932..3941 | 0.22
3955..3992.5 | 0.16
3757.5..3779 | 0.13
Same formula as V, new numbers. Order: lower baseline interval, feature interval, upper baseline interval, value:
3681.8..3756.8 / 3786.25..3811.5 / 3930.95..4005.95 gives 3.4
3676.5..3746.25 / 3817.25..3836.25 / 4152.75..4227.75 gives 4.0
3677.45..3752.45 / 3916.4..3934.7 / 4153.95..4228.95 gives 2.7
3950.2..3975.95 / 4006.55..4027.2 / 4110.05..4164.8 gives 0.9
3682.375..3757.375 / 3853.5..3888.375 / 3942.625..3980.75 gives 2.5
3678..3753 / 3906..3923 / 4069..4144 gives 1.7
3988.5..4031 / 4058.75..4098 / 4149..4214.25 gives 2.0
